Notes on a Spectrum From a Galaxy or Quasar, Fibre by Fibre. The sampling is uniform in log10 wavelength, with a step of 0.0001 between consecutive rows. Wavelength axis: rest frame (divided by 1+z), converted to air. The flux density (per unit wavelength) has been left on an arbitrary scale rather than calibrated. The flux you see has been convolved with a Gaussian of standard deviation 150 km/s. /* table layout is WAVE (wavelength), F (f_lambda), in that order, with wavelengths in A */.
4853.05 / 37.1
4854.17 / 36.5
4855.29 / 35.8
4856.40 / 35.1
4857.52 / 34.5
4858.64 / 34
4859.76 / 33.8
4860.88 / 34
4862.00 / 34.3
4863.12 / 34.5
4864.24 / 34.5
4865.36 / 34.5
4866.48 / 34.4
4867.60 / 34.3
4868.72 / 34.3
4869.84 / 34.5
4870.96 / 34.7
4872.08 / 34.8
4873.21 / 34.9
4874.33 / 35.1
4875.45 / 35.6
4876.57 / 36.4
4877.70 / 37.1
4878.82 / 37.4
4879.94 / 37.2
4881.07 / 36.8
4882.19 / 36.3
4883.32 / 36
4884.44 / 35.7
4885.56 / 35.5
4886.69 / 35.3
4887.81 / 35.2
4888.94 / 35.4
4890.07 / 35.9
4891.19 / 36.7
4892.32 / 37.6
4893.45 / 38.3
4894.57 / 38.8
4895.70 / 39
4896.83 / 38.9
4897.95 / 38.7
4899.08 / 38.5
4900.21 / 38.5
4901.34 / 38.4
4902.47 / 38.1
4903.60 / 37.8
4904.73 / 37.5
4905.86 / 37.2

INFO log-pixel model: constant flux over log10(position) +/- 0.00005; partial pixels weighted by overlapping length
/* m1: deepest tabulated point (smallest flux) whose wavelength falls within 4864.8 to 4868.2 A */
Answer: 34.3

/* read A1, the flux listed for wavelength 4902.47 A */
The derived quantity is 38.1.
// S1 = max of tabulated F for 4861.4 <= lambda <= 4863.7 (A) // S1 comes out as 34.5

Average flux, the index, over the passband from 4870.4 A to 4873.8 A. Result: 34.8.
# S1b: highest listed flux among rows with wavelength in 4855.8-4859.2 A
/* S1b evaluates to 35.1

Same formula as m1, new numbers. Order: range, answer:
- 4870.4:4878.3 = 34.7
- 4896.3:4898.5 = 38.7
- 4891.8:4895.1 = 37.6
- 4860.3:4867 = 34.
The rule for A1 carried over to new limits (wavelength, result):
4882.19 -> 36.3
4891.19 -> 36.7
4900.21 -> 38.5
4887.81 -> 35.2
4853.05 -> 37.1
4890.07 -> 35.9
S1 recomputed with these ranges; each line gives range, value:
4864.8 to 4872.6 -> 34.8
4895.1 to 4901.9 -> 39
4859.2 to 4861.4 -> 34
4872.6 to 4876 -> 35.6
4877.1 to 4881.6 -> 37.4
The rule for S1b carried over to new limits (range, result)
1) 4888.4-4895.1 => 38.8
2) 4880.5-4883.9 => 36.8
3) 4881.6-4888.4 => 36.3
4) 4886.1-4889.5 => 35.4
